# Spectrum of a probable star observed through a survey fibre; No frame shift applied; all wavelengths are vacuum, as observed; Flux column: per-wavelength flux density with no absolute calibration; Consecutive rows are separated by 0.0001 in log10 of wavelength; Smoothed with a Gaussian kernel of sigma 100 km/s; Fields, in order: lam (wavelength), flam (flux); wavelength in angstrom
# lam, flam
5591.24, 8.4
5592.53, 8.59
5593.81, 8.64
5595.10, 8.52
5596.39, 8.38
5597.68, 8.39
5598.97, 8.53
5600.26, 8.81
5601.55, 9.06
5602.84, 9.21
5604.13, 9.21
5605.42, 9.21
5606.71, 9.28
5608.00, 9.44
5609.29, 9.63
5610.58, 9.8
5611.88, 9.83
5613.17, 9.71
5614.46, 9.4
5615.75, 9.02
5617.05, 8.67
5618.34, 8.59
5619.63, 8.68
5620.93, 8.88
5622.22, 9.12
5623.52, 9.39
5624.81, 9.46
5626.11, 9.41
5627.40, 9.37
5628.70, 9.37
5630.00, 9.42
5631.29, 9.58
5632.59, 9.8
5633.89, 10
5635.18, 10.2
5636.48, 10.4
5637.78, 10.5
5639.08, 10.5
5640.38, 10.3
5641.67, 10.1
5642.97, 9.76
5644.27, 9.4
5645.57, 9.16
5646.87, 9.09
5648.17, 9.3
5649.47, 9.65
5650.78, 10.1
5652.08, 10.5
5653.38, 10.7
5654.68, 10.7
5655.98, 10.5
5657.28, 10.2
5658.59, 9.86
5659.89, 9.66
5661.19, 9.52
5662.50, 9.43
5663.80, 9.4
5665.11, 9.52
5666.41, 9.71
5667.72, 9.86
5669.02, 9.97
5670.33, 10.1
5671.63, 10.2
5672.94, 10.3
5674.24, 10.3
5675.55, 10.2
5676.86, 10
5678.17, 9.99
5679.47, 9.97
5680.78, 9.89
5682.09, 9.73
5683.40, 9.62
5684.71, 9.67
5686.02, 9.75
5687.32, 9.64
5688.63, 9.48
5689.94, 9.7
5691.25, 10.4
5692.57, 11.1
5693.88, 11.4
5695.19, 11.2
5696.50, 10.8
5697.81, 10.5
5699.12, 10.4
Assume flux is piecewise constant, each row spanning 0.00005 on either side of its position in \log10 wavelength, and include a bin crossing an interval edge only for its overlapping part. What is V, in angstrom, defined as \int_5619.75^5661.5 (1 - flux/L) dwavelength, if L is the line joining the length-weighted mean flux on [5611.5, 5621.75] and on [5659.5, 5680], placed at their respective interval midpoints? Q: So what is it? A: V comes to -1.5 angstrom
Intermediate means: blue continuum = 9.08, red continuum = 9.89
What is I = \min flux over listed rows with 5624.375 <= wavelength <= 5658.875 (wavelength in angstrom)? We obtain 9.09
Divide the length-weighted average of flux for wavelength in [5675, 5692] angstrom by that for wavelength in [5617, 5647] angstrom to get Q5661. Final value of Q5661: 1.03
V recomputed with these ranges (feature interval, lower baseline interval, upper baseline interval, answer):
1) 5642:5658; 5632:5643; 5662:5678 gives 0.27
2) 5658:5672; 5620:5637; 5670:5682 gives 0.32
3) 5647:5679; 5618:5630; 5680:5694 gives -1.01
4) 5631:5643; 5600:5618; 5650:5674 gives -0.58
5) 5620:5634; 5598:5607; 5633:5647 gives 0.36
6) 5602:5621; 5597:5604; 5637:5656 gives -0.30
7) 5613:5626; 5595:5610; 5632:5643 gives 0.67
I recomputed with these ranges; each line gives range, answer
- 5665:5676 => 9.52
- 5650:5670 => 9.4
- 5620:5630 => 8.88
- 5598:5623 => 8.53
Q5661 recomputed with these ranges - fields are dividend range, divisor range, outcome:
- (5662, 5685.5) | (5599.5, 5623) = 1.07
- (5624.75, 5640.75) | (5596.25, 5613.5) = 1.07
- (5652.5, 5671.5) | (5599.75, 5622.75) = 1.08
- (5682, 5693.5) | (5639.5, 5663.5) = 1.01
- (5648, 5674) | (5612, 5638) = 1.06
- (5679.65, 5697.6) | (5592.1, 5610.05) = 1.14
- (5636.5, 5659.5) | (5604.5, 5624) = 1.08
